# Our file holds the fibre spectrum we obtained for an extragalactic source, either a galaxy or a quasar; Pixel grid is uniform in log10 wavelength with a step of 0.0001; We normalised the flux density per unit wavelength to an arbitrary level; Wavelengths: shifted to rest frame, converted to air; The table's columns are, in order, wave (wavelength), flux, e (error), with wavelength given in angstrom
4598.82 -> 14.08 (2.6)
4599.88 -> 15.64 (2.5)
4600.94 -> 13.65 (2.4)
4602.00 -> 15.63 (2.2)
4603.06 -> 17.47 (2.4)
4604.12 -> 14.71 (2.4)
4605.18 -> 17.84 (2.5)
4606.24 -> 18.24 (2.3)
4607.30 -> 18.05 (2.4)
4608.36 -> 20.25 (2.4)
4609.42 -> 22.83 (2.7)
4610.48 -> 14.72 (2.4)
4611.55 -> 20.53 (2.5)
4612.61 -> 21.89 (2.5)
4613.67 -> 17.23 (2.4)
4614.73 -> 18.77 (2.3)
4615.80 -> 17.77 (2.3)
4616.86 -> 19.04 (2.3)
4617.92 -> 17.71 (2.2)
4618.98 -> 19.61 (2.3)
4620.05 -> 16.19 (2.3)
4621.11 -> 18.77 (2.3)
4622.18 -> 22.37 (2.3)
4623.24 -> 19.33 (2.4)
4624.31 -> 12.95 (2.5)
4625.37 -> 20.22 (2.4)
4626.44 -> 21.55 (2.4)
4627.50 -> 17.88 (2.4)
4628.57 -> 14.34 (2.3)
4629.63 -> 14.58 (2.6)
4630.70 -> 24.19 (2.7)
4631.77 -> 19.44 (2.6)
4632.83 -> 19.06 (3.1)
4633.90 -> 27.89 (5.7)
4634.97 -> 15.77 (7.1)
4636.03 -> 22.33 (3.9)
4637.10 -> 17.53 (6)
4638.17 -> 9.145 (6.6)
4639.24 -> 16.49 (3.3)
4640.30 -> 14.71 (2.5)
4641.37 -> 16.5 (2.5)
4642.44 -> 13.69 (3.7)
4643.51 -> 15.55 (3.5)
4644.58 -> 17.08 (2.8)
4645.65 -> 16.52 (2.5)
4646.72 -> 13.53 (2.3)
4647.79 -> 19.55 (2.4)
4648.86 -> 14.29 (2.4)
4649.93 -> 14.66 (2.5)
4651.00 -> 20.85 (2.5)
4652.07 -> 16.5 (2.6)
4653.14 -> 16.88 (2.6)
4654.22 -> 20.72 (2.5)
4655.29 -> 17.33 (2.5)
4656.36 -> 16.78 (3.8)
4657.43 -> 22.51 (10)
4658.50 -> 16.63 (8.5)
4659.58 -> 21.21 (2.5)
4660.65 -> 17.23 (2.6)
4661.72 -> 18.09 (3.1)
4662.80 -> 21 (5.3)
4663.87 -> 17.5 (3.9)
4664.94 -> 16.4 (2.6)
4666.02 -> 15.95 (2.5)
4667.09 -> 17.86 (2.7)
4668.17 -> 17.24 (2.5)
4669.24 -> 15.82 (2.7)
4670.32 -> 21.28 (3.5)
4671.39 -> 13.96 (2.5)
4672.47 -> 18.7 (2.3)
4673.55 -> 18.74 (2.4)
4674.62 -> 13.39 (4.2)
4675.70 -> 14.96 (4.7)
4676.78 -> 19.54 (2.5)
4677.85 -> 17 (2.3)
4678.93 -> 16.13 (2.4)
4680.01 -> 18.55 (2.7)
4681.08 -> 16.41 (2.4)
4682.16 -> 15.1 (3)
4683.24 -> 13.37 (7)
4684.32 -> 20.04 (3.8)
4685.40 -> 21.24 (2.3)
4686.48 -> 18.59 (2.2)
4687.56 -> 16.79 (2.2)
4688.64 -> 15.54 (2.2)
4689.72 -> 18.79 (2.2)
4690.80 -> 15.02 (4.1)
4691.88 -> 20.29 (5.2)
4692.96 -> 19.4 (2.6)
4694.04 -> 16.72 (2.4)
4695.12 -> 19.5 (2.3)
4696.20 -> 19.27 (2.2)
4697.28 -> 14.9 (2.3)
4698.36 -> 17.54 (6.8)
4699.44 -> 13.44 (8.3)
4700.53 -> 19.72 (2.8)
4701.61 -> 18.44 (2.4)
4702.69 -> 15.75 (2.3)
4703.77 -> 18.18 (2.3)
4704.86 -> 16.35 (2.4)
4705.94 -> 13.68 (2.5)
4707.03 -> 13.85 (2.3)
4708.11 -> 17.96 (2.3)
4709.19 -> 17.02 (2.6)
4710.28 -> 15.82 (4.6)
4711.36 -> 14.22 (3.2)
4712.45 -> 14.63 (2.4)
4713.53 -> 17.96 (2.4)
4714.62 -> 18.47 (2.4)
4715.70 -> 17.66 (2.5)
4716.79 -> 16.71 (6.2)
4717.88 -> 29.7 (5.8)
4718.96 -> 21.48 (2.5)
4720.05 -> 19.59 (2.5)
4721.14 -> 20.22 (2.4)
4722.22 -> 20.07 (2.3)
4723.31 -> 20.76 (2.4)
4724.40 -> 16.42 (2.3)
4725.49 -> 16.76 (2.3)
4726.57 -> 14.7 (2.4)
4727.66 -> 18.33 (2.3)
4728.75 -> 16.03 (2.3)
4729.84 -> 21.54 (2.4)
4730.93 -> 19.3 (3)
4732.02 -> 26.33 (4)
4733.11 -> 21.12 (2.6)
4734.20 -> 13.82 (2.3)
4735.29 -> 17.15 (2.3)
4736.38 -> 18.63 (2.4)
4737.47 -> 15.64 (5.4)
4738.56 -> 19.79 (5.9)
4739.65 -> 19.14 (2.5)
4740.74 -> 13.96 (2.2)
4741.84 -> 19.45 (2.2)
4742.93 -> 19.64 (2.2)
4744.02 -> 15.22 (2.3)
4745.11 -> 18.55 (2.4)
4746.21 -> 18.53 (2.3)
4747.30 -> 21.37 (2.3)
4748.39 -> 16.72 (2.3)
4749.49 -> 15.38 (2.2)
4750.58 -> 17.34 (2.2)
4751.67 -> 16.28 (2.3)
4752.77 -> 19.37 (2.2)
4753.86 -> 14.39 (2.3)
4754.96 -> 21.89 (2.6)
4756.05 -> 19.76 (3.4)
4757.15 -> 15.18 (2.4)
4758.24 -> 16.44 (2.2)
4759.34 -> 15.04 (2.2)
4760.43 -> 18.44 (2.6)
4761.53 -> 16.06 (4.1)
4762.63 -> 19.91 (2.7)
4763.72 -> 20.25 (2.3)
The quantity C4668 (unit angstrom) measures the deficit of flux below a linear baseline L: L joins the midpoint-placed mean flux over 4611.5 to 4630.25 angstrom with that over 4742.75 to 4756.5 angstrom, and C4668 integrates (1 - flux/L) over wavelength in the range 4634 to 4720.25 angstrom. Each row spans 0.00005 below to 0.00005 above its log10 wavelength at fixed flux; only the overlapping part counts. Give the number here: 3.9 angstrom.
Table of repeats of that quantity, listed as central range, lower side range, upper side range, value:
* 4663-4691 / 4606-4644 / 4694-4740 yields 1.51 angstrom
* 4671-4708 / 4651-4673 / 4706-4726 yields 2.18 angstrom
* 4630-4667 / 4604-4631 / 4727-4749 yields 1.56 angstrom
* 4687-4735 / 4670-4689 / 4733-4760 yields -1.69 angstrom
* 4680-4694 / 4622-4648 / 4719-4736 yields 0.58 angstrom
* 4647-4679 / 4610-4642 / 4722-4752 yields 1.08 angstrom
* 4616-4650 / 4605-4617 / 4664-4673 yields 1.25 angstrom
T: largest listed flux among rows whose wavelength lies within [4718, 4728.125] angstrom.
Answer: 21.48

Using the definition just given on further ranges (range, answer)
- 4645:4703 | 22.51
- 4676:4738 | 29.7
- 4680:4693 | 21.24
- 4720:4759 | 26.33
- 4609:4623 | 22.83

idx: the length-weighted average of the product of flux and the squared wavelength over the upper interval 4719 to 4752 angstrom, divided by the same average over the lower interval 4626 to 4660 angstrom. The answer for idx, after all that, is 1.08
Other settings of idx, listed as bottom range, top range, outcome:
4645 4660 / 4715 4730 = 1.12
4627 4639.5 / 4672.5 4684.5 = 0.93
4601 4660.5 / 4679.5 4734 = 1.04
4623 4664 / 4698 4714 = 0.94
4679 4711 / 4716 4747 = 1.12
